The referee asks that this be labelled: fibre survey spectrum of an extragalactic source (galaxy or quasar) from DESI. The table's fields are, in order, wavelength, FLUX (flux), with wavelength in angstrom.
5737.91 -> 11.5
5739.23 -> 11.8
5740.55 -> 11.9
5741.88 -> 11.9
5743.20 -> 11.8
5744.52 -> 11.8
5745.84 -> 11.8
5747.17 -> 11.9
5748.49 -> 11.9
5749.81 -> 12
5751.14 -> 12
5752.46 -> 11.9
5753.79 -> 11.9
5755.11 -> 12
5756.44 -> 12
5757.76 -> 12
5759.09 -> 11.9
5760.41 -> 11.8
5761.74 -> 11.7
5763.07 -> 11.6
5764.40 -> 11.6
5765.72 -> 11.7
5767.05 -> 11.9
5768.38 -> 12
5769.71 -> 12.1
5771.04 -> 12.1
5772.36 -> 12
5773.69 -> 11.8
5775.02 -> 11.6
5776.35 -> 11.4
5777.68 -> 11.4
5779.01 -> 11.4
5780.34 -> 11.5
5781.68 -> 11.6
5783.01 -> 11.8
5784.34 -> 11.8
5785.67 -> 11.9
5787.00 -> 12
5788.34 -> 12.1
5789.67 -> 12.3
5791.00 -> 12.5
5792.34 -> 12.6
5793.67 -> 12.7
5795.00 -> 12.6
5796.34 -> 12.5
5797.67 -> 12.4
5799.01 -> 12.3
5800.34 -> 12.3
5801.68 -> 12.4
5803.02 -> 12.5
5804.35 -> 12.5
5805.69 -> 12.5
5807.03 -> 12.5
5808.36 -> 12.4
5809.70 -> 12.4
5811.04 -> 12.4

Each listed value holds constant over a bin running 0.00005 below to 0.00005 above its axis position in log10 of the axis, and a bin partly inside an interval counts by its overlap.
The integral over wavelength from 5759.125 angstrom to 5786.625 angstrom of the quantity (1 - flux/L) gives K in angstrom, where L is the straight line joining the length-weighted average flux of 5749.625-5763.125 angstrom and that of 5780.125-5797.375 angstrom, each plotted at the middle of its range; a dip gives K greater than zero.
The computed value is 0.7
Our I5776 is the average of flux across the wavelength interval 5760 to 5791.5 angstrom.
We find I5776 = 11.8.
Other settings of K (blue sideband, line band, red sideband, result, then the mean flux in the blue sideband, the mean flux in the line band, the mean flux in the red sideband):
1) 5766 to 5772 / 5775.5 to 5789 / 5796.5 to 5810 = 0.53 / 12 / 11.7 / 12.4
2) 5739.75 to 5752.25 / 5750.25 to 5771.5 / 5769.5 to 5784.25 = -0.17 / 11.9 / 11.9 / 11.7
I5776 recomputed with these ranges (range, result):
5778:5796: 12.1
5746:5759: 11.9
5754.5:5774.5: 11.9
